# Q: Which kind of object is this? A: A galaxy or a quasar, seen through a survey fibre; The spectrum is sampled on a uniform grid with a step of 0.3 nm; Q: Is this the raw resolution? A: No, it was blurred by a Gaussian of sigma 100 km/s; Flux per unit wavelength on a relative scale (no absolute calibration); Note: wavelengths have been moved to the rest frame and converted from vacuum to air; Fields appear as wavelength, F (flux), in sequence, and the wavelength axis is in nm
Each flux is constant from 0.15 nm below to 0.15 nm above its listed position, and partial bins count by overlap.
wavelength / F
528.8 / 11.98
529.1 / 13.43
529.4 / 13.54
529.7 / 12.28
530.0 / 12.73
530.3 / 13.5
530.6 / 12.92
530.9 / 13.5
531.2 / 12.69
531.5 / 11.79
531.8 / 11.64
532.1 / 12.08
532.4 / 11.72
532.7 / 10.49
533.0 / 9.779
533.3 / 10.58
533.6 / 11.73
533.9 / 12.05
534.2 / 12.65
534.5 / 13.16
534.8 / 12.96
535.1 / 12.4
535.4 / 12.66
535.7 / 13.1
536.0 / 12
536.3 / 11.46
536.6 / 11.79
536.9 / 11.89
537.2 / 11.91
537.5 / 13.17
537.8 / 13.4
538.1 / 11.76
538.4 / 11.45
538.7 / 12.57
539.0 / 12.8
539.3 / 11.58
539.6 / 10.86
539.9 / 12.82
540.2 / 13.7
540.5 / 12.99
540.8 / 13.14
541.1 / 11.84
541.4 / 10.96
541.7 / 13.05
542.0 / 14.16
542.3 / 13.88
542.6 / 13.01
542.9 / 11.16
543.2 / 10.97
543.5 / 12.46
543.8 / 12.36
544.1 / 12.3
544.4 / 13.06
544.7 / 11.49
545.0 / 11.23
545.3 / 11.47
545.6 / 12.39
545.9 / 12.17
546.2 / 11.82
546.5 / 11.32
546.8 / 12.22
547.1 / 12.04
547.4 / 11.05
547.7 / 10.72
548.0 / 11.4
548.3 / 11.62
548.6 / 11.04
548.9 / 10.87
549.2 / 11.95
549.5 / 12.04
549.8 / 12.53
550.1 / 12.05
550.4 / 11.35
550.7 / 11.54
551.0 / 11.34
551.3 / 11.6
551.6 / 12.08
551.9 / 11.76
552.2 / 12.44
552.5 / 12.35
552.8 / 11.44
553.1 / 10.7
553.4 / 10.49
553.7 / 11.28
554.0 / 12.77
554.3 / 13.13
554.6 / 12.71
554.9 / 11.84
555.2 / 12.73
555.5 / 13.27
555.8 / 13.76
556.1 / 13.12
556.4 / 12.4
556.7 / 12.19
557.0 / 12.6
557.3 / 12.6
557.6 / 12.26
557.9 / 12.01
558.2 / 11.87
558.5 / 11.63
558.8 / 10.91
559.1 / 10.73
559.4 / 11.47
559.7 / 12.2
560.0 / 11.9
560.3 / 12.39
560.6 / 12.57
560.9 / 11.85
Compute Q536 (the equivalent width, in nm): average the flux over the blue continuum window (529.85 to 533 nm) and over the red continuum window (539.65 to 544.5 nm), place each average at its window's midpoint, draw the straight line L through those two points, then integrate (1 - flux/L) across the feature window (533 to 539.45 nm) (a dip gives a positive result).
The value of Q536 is 0.09 nm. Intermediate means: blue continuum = 12.2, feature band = 12.2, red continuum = 12.6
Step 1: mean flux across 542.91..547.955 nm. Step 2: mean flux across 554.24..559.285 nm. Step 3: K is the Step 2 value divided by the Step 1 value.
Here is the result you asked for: 1.0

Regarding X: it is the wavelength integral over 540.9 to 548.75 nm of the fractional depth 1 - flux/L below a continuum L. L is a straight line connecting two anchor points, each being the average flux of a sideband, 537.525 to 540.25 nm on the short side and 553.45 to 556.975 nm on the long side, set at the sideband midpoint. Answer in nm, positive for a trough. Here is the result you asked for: 0.28 nm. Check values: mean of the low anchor 12.3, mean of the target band 12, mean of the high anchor 12.6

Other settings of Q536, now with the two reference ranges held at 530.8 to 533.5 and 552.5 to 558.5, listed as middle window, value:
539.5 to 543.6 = -0.237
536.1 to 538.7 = -0.093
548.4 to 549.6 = 0.060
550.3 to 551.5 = 0.063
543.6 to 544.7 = -0.047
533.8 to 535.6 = -0.162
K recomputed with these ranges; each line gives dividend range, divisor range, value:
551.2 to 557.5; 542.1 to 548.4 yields 1.03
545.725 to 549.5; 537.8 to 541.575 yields 0.94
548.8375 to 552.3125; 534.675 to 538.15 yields 0.95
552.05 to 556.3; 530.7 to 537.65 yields 1.02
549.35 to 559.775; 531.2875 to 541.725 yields 0.99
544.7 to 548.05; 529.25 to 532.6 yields 0.93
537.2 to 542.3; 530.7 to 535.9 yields 1.04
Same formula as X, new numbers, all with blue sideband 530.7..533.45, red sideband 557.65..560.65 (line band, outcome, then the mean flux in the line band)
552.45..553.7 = 0.06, 11.2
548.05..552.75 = -0.02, 11.8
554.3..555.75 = -0.13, 12.8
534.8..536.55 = -0.11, 12.3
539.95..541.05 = -0.14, 13.1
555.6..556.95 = -0.13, 12.9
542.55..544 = -0.03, 11.9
